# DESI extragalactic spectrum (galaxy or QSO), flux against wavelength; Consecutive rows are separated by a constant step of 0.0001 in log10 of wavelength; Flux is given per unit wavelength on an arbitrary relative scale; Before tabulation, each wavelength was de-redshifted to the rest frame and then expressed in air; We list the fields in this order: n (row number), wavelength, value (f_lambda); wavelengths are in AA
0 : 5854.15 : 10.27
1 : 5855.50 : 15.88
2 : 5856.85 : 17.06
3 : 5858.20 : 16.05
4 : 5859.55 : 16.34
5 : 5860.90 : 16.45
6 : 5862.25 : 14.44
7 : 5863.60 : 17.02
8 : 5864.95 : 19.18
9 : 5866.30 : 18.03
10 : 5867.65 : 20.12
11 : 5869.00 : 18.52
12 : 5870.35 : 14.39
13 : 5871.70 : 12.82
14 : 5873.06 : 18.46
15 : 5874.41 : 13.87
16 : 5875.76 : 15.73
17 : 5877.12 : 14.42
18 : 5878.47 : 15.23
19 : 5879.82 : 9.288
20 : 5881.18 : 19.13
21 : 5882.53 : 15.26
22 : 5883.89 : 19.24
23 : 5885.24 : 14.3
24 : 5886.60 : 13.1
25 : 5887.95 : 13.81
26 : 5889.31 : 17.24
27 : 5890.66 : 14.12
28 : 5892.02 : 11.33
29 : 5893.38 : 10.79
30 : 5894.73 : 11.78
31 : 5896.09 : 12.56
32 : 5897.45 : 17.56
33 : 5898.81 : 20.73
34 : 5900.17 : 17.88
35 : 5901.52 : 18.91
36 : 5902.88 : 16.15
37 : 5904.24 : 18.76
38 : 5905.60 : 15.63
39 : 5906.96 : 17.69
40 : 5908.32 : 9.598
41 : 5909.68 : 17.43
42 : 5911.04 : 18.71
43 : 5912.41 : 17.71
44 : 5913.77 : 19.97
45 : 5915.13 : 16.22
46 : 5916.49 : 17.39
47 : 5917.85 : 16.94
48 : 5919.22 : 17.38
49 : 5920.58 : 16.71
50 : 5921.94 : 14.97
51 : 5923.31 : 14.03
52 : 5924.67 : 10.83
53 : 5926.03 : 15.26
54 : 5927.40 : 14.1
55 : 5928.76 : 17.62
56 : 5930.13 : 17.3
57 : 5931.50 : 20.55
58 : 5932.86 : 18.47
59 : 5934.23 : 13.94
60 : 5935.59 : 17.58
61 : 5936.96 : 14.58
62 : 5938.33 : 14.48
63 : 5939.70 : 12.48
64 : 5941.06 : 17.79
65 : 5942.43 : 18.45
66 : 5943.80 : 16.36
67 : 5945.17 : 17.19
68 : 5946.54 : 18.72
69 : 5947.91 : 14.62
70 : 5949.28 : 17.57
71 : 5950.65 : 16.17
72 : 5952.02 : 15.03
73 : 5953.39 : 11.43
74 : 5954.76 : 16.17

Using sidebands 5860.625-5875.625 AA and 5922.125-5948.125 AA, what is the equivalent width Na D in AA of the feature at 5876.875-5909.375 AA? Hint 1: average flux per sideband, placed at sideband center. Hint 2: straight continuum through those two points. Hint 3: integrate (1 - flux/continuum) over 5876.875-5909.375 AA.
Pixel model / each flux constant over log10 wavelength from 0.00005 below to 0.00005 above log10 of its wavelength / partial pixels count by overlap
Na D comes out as 2.3 AA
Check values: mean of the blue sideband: 16.6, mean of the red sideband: 16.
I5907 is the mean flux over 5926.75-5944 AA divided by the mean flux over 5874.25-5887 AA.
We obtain 1.09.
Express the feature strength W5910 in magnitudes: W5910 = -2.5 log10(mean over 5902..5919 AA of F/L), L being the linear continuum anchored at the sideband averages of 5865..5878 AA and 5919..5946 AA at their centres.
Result -0.05 mag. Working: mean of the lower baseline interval 16.4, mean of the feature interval 16.9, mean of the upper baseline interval 16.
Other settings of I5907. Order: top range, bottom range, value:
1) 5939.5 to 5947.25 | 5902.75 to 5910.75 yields 1.07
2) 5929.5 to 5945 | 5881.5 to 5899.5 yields 1.12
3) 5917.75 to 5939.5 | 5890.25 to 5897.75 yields 1.24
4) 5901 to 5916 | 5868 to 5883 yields 1.11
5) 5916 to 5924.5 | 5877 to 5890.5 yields 1.05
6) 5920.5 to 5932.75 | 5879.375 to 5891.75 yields 1.05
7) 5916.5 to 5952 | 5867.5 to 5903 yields 1.05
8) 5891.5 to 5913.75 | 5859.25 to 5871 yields 0.93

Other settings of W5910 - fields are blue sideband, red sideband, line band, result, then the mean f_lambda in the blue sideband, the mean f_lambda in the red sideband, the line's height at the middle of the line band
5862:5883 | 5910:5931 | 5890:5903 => 0.07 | 16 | 16.4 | 16.2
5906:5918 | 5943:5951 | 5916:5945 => 0.05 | 16.8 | 16.8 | 16.8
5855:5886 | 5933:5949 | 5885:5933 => 0.01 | 16.1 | 16.1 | 16.1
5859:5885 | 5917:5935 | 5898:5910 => -0.06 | 16.2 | 16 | 16.1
